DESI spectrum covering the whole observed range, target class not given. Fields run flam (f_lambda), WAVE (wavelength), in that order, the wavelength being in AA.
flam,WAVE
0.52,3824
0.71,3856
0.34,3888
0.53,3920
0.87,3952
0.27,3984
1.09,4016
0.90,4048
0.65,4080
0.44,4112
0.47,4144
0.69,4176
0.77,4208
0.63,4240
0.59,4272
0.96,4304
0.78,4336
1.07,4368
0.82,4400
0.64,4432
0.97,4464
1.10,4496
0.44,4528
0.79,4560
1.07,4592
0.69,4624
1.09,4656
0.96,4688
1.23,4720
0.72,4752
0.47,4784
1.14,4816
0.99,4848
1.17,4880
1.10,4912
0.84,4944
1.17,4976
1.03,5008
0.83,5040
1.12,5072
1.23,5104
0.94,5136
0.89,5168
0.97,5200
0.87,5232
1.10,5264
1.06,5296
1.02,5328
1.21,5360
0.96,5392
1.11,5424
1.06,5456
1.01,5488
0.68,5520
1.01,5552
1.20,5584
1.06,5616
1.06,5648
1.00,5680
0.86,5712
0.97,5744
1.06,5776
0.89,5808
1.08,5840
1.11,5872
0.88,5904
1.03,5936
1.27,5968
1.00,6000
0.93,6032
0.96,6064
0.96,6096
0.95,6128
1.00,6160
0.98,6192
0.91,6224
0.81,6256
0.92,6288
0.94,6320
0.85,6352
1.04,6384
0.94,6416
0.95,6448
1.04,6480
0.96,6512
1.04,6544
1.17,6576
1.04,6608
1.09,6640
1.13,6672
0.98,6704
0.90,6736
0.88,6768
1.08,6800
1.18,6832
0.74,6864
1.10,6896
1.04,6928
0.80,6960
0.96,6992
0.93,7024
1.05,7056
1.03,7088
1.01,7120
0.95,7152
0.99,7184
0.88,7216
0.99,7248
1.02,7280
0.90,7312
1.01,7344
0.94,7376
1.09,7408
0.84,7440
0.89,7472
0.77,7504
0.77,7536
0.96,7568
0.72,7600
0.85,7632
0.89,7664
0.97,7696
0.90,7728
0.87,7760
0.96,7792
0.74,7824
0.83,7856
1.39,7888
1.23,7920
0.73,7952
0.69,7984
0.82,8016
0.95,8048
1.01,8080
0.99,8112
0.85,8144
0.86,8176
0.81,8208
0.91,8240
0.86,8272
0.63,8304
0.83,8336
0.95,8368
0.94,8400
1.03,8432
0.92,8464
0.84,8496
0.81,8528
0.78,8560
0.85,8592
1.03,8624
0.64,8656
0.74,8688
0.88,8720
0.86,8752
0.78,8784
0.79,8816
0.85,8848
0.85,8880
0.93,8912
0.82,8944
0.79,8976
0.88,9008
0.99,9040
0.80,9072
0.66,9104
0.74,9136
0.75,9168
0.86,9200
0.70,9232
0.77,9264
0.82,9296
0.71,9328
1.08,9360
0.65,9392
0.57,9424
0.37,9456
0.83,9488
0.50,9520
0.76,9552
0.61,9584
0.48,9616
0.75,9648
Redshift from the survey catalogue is 0.20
